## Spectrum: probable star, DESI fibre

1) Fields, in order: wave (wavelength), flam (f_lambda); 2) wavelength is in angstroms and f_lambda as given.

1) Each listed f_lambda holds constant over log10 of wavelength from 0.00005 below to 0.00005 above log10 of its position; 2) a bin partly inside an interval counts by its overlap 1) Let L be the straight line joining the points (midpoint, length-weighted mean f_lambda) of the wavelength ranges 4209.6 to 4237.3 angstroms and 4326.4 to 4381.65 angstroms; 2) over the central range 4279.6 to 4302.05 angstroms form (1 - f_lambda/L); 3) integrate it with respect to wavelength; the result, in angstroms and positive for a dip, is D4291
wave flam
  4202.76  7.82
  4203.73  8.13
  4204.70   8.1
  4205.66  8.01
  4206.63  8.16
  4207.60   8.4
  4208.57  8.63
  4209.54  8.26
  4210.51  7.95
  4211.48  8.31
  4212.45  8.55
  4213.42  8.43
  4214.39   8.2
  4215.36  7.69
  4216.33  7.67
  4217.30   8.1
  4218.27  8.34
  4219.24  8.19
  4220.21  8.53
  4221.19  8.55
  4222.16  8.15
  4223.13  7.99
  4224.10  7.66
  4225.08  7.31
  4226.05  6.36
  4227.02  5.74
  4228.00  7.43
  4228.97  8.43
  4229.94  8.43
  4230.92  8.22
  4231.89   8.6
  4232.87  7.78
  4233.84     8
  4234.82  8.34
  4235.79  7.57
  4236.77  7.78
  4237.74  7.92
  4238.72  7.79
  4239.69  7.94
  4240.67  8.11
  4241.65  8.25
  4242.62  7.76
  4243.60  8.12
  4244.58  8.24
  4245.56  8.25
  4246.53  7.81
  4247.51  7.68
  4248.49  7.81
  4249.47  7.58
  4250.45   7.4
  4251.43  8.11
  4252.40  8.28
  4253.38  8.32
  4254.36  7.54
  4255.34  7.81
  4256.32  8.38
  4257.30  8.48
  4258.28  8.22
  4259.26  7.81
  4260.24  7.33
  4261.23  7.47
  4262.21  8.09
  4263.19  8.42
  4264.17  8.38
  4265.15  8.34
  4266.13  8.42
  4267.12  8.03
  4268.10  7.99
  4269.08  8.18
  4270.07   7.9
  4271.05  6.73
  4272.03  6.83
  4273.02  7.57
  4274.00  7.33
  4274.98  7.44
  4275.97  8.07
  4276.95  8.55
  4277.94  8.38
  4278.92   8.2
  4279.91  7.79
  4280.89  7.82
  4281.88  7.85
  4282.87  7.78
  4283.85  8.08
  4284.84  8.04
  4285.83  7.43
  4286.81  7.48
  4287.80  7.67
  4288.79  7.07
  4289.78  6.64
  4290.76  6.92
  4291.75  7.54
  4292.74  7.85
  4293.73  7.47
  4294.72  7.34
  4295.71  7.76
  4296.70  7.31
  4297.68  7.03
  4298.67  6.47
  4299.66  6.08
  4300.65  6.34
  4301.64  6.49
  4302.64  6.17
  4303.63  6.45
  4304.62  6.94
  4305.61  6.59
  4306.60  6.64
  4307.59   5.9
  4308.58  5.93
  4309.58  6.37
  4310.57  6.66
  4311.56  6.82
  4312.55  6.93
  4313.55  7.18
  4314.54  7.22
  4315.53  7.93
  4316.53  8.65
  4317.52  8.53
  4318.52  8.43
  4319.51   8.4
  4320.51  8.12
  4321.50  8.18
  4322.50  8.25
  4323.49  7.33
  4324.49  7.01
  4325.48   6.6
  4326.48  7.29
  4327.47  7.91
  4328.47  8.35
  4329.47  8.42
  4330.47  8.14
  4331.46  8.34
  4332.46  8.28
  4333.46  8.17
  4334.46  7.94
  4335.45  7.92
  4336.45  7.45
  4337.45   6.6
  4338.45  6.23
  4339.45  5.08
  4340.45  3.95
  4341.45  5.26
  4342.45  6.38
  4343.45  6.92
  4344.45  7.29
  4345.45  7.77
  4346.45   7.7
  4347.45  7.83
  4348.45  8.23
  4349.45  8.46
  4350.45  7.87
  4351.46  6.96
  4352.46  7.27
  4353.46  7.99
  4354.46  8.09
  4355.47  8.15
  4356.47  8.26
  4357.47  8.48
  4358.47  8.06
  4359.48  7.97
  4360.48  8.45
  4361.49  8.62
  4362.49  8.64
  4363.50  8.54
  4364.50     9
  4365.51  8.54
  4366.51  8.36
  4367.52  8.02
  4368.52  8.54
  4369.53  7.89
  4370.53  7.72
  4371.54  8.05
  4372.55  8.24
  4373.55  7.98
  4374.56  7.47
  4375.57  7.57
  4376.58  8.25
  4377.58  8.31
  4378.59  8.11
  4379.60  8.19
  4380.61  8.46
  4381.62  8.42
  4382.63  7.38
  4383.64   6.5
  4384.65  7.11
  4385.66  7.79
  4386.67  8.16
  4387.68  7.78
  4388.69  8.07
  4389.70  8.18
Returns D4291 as 1.6 angstroms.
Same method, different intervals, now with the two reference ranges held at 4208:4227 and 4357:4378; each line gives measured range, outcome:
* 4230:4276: 0.7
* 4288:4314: 4.2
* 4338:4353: 2.4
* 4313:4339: 1.2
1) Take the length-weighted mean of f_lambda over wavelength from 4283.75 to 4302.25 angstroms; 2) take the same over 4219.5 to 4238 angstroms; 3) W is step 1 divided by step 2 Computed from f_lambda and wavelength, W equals 0.9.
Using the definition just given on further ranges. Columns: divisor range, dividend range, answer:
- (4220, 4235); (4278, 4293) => 0.98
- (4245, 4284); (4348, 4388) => 1.02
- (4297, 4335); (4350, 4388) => 1.10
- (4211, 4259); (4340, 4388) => 0.98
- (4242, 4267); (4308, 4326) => 0.93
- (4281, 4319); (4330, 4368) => 1.07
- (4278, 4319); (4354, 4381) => 1.14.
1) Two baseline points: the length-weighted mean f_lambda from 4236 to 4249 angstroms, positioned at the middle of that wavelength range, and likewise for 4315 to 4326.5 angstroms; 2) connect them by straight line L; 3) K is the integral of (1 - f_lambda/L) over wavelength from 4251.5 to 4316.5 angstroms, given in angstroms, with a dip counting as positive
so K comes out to 3.8 angstroms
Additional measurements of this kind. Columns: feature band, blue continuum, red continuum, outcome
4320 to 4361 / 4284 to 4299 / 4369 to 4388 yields 0.6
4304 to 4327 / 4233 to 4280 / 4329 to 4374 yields 1.5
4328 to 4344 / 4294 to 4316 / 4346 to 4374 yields 0.9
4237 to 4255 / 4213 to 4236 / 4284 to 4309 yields -0.7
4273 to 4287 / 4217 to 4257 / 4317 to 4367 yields -0.1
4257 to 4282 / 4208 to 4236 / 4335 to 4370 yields -0.2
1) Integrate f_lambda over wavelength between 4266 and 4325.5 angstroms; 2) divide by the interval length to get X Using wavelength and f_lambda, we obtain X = 7.39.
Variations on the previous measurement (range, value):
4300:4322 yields 7.12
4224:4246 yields 7.83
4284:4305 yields 7.09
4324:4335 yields 7.87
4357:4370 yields 8.39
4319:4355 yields 7.44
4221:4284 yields 7.89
